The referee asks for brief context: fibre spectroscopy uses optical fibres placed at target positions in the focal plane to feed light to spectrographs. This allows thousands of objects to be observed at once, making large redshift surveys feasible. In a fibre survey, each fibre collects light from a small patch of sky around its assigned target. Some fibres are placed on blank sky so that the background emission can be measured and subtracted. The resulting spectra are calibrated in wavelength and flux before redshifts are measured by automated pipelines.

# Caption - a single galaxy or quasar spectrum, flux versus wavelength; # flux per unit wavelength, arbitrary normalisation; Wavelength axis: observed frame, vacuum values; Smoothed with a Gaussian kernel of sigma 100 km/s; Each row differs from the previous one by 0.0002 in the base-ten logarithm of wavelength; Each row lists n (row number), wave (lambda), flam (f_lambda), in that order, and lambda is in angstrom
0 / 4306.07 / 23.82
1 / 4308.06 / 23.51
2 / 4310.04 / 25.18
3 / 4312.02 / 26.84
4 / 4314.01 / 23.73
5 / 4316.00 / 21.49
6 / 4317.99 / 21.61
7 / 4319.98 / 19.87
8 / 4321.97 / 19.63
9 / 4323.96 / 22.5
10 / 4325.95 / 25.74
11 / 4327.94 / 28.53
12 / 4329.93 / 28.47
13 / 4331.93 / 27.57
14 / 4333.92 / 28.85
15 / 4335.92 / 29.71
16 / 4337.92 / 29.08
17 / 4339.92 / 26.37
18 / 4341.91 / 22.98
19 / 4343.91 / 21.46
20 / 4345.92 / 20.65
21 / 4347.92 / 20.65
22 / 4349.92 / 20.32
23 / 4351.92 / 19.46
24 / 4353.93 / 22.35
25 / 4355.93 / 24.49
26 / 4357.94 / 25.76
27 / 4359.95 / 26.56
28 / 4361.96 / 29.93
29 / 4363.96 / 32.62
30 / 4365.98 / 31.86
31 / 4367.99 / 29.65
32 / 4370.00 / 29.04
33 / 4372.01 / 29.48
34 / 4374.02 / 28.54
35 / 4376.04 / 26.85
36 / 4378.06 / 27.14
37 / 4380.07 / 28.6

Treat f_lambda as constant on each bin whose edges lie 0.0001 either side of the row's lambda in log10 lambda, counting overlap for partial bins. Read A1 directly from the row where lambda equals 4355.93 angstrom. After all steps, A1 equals 24.49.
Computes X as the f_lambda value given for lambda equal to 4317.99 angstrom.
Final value 21.61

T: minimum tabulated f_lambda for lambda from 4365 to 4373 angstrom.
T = 29.04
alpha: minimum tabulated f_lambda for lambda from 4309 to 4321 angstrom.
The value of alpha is 19.87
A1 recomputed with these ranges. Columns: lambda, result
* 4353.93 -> 22.35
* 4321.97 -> 19.63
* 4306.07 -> 23.82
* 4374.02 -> 28.54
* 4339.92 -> 26.37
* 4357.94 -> 25.76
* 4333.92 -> 28.85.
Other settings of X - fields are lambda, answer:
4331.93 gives 27.57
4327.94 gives 28.53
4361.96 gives 29.93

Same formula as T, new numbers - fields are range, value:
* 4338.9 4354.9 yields 19.46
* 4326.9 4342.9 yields 22.98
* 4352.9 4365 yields 22.35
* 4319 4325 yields 19.63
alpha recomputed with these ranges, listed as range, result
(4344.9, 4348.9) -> 20.65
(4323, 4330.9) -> 22.5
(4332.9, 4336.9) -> 28.85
